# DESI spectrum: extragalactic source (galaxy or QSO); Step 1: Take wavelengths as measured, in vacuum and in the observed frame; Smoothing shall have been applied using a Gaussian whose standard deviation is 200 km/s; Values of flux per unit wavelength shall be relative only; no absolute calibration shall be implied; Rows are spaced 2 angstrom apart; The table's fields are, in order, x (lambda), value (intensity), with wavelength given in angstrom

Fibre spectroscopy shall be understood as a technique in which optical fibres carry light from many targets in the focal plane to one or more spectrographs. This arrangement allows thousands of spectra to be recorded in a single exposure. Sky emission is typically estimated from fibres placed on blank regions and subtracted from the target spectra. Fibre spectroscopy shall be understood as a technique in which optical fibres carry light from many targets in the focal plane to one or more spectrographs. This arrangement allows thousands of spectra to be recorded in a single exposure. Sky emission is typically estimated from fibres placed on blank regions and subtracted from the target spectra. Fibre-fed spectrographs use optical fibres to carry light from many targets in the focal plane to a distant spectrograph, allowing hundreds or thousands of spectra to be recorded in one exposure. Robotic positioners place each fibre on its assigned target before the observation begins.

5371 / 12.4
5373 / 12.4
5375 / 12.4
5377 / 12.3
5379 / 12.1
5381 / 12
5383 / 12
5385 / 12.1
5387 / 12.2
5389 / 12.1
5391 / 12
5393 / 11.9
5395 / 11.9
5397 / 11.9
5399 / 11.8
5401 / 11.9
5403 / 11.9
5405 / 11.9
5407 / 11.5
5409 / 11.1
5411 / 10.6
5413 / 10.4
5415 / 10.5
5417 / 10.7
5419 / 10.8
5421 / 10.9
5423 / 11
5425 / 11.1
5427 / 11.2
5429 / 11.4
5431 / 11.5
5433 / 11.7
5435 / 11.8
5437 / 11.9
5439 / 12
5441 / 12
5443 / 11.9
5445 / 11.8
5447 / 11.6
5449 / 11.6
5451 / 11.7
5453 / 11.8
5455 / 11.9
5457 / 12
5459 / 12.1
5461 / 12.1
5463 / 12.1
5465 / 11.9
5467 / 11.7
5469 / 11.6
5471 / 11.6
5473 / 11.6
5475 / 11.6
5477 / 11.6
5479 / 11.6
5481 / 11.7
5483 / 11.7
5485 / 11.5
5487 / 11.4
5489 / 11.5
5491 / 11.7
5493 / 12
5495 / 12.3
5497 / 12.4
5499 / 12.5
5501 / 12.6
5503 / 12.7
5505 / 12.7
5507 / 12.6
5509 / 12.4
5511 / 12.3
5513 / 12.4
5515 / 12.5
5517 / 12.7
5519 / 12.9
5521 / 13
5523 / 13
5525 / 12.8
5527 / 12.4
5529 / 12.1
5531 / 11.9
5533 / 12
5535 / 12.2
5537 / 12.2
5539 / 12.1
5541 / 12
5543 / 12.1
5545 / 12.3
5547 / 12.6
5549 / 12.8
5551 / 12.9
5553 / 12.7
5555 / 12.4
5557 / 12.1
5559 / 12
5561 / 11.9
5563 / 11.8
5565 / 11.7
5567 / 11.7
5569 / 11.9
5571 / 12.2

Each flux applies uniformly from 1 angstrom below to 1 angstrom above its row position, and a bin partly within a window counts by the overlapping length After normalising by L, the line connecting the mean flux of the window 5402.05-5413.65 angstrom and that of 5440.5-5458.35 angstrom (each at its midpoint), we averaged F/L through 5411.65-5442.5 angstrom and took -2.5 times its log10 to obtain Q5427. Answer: 0.024 mag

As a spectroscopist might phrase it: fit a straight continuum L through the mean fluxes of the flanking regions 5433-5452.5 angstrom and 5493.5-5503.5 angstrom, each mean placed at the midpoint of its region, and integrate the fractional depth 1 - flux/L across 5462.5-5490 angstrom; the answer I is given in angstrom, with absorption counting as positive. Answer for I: 1.3 angstrom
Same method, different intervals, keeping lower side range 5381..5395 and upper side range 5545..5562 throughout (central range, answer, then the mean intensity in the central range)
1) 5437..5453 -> 0.47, 11.8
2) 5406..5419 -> 1.39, 10.8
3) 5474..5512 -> 0.73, 12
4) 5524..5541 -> 0.23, 12.2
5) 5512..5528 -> -0.48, 12.7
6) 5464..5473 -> 0.39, 11.7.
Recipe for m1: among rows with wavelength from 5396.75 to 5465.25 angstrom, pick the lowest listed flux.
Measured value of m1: 10.4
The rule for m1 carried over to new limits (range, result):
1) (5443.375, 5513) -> 11.4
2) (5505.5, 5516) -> 12.3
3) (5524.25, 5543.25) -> 11.9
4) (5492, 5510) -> 12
